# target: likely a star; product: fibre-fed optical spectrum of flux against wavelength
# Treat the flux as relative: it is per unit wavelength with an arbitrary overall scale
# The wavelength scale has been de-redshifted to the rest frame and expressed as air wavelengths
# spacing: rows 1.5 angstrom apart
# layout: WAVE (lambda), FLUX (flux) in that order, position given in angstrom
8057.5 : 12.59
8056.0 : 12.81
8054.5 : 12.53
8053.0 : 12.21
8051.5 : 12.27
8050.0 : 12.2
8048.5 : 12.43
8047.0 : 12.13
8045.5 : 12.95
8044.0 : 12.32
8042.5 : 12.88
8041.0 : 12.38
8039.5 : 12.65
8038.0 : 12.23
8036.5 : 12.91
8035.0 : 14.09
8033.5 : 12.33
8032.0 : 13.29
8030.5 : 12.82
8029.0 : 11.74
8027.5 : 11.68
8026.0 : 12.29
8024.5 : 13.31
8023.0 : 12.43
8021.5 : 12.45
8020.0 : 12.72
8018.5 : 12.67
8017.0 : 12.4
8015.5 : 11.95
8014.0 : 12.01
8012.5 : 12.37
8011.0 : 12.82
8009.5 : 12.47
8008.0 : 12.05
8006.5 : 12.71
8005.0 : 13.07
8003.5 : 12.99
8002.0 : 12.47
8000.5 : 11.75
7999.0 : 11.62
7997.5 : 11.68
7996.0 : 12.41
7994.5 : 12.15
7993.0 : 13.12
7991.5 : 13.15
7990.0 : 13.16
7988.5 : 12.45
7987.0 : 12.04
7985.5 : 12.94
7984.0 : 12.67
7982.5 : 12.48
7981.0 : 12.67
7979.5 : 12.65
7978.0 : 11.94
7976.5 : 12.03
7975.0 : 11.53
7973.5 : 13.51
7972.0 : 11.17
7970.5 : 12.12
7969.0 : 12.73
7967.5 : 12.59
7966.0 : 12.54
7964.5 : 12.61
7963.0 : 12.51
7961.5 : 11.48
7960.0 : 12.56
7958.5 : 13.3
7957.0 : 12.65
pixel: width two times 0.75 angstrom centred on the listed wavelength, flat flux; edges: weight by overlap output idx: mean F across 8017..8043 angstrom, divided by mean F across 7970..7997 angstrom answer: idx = 1.0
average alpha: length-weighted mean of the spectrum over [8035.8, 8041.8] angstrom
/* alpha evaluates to 12.5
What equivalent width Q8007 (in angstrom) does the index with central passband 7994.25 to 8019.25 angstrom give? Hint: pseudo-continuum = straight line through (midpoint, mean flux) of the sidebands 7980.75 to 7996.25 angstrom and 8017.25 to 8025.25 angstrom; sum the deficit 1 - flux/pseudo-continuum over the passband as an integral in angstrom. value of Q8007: 0.7 angstrom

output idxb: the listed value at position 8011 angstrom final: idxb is 12.82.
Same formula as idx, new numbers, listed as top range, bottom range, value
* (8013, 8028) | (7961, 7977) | 1.01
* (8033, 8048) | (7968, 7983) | 1.03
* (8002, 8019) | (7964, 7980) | 1.02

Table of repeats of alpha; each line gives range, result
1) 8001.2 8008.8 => 12.7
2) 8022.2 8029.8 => 12.3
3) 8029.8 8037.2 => 13.1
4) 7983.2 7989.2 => 12.5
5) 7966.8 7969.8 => 12.7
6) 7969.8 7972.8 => 11.7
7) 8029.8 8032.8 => 13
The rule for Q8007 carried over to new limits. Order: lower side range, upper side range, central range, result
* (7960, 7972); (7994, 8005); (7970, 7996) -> -0.4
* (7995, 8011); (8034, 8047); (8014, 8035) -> 0.1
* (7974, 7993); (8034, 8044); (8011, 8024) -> 0.3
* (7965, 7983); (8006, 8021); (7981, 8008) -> -0.3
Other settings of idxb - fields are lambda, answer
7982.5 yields 12.48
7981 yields 12.67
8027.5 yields 11.68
